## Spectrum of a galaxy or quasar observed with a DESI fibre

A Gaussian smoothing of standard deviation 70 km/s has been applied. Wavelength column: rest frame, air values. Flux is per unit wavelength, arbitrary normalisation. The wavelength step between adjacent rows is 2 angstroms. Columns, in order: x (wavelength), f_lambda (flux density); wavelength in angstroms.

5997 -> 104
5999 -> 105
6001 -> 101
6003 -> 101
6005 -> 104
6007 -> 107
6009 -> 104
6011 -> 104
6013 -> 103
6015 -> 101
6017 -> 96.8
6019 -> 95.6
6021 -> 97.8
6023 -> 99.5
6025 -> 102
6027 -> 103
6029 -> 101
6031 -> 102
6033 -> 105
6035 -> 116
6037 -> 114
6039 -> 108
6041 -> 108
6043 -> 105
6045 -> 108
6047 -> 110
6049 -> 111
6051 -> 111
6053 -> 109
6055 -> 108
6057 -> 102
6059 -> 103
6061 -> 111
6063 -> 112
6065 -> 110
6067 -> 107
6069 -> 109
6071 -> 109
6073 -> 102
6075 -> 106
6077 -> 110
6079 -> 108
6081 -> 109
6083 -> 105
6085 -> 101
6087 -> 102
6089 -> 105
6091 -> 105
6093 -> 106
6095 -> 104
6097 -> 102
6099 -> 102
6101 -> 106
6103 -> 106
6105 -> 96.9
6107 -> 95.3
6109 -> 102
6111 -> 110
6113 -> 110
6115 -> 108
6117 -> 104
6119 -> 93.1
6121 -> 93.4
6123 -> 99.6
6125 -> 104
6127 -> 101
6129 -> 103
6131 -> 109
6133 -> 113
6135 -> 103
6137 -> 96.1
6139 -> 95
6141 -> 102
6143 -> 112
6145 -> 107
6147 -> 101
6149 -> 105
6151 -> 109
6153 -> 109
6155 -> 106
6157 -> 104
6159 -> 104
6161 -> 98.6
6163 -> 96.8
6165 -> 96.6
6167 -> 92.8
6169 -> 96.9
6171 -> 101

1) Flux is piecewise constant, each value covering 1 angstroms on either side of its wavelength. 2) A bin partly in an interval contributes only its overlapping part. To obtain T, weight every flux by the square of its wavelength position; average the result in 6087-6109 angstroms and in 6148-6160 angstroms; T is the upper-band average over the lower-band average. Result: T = 1.05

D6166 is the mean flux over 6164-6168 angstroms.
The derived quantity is 94.7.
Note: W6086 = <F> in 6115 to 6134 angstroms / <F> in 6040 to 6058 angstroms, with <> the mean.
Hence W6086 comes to 0.95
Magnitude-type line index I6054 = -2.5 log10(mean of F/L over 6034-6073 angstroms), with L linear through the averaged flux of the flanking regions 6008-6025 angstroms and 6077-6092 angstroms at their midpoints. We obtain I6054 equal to -0.06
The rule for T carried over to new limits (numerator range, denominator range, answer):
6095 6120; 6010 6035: 1.04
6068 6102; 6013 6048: 1.03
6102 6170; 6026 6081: 0.98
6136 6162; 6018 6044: 1.03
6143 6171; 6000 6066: 1.01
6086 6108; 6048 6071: 0.96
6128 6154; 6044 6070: 0.99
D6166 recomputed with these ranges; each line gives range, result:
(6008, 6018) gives 102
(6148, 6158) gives 107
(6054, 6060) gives 104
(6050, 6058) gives 108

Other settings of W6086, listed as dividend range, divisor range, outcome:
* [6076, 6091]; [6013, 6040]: 1.02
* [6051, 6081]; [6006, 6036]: 1.05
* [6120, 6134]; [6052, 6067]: 0.96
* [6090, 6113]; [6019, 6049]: 0.98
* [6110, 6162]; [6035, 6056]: 0.95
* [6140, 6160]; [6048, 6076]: 0.98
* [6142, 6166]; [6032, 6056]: 0.95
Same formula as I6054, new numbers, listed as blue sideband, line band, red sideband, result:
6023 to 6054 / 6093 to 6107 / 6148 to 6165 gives 0.03 mag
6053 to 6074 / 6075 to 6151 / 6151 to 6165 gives 0.01 mag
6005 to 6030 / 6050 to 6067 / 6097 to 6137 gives -0.06 mag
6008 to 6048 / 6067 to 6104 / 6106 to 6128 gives -0.03 mag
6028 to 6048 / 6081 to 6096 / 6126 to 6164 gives 0.02 mag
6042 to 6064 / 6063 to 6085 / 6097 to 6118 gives -0.01 mag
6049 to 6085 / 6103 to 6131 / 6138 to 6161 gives 0.04 mag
